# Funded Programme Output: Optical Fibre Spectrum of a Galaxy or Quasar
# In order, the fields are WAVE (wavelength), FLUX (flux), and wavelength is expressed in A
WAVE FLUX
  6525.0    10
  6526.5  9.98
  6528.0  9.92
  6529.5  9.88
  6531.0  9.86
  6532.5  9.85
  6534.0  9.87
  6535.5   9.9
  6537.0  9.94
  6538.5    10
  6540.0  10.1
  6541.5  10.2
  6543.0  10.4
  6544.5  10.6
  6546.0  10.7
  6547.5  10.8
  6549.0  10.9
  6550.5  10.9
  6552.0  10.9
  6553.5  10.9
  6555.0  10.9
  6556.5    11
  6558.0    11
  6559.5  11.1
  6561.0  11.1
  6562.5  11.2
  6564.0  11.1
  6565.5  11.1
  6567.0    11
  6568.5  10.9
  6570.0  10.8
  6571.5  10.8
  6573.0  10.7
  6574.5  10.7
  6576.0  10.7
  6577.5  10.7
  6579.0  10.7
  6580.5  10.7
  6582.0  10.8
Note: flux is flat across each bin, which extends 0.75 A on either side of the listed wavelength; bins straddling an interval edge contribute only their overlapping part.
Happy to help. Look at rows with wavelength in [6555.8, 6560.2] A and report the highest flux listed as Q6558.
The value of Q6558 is 11.1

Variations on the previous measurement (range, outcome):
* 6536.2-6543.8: 10.4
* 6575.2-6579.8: 10.7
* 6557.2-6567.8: 11.2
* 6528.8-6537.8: 9.94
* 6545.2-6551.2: 10.9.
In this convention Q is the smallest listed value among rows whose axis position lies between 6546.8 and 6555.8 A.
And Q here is 10.8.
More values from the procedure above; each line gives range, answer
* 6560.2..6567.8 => 11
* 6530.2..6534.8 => 9.85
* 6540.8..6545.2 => 10.2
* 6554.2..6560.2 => 10.9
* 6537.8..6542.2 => 10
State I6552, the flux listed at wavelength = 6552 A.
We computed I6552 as 10.9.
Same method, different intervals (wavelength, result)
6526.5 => 9.98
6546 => 10.7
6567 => 11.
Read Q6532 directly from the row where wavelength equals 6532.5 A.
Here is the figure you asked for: 9.85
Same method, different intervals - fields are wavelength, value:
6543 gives 10.4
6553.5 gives 10.9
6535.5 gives 9.9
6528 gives 9.92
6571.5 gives 10.8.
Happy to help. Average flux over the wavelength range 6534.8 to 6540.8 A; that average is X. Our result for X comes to 9.99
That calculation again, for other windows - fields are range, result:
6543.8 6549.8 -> 10.8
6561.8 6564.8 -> 11.1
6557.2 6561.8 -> 11.1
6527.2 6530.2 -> 9.9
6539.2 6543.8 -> 10.2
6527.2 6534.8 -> 9.88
